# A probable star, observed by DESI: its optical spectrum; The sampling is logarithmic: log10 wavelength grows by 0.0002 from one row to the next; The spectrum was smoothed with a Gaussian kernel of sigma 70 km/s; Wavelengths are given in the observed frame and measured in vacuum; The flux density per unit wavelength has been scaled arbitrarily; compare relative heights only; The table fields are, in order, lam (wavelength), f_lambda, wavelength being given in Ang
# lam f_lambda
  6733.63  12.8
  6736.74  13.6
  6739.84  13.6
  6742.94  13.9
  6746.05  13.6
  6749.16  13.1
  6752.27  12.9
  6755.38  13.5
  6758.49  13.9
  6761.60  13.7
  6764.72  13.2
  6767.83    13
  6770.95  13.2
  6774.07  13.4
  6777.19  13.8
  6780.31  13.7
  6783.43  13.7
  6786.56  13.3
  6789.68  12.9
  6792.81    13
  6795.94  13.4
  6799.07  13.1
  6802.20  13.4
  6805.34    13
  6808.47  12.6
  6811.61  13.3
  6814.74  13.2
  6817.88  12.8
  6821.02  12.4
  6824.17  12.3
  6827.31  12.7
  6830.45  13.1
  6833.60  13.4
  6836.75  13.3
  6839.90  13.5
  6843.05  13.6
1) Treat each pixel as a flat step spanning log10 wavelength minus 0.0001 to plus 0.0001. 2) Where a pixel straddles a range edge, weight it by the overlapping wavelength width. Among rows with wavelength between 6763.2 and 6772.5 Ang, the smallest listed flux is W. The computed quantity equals 13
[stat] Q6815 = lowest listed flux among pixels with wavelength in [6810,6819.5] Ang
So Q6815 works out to 12.8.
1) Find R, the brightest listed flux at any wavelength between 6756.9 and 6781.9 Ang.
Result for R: 13.9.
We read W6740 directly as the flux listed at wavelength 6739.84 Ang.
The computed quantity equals 13.6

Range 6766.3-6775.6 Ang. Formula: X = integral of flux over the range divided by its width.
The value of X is 13.2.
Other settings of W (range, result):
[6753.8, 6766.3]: 13.2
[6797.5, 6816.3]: 12.6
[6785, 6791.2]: 12.9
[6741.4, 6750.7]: 13.1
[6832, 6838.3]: 13.3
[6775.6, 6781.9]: 13.7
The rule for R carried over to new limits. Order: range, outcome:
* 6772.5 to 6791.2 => 13.8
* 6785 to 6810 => 13.4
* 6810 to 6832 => 13.3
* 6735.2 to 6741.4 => 13.6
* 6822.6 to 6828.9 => 12.7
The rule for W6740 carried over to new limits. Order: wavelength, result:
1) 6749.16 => 13.1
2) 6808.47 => 12.6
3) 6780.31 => 13.7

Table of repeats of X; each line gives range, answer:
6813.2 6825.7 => 12.7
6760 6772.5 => 13.3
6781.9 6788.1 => 13.5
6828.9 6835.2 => 13.2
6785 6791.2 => 13.1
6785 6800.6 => 13.1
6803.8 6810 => 12.8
